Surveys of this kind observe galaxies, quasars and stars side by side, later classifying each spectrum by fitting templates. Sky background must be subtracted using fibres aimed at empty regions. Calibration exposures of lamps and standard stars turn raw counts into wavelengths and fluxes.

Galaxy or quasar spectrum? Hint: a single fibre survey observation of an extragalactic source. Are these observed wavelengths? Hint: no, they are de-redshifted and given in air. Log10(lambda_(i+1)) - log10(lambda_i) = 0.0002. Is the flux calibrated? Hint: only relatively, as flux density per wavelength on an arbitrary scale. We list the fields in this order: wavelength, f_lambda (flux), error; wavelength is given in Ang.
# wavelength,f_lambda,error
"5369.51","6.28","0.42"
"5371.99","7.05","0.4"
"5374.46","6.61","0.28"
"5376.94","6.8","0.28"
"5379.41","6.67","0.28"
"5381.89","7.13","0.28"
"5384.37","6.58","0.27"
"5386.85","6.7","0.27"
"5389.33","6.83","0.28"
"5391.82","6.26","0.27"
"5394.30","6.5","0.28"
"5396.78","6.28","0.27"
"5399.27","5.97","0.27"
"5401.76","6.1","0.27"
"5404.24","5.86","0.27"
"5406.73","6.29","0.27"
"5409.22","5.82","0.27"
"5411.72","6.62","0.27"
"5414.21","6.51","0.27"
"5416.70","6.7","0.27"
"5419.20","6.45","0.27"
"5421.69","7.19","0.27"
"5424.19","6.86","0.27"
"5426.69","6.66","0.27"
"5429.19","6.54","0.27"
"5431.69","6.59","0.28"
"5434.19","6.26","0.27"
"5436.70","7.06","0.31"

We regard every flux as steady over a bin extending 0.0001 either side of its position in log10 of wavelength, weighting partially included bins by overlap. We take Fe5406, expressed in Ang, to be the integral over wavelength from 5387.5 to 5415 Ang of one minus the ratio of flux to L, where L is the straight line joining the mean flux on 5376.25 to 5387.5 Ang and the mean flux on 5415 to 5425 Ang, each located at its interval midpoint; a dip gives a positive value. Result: 2.0 Ang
